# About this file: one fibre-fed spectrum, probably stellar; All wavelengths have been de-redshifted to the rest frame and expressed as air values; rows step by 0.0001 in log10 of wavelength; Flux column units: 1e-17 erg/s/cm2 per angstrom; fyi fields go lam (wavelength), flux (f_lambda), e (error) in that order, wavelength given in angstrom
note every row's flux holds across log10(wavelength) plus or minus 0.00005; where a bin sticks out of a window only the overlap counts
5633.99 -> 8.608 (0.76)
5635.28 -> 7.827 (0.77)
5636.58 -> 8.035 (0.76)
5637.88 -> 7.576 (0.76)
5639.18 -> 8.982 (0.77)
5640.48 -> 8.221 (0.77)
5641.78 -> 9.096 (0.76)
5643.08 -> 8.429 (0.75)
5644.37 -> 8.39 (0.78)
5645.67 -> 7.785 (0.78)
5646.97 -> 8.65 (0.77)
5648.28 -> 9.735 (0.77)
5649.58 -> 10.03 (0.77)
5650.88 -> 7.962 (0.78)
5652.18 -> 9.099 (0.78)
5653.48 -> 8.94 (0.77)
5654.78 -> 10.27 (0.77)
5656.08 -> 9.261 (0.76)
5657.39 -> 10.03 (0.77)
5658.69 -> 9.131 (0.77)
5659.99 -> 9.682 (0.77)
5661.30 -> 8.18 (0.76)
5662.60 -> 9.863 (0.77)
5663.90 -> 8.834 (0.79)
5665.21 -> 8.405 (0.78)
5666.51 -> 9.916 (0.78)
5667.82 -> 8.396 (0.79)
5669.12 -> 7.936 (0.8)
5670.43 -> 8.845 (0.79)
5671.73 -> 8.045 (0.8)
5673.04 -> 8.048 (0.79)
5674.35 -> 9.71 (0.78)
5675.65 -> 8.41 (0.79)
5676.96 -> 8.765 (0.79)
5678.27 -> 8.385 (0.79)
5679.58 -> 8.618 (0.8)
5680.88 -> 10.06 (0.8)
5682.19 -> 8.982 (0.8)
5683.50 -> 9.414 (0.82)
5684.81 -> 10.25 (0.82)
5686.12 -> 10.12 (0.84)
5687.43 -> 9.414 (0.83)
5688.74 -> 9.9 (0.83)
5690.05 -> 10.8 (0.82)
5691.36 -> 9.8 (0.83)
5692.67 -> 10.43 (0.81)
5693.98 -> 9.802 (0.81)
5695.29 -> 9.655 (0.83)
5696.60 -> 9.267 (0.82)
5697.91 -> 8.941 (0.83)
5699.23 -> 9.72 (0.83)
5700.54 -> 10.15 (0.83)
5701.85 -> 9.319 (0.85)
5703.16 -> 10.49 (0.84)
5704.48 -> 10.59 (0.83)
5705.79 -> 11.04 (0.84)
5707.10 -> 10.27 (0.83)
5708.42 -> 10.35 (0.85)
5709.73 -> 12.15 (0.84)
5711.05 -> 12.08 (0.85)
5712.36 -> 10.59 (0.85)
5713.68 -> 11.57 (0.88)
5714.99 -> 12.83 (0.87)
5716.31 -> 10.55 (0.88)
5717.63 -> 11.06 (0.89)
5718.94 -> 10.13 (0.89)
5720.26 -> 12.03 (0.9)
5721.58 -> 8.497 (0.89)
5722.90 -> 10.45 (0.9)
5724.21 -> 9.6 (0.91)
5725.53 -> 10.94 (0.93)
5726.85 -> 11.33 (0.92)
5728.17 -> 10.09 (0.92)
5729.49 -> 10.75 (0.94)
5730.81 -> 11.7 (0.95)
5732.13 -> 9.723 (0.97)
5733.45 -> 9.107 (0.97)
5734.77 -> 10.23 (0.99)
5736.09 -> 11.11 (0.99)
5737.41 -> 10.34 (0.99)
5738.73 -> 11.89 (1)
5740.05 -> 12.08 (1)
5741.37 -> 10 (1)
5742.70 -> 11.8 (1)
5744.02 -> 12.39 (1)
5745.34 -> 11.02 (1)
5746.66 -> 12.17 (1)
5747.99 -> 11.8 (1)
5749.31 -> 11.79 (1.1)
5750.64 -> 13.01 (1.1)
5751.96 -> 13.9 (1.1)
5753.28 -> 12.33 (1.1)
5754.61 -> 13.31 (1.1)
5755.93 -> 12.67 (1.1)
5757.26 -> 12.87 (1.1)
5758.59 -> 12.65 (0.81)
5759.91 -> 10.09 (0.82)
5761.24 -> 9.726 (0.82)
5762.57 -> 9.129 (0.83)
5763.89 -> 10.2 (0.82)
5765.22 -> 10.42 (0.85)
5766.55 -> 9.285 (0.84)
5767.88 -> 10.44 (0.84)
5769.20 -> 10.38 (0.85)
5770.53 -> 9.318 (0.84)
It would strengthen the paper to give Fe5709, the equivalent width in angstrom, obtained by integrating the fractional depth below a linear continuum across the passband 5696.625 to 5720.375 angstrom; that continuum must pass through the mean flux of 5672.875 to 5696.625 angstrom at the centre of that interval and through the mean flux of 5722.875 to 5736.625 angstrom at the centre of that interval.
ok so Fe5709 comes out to -1.6 angstrom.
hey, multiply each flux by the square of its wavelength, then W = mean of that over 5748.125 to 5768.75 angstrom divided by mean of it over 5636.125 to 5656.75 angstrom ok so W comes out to 1.36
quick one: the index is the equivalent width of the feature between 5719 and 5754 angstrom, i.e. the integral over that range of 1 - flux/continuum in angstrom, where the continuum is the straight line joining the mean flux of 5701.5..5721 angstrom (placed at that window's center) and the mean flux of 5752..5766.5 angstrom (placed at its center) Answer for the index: 0.2 angstrom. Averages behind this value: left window 11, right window 11.4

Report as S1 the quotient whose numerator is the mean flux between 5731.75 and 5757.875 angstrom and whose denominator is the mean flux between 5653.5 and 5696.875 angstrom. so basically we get 1.26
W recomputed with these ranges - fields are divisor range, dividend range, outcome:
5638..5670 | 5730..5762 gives 1.34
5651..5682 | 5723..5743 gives 1.22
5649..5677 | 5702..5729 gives 1.22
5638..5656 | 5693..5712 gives 1.18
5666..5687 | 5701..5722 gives 1.22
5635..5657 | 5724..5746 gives 1.28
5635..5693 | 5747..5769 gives 1.31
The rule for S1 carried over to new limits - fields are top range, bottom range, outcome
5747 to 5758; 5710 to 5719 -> 1.12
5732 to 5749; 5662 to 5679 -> 1.27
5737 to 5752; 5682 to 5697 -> 1.20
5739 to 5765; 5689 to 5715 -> 1.12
